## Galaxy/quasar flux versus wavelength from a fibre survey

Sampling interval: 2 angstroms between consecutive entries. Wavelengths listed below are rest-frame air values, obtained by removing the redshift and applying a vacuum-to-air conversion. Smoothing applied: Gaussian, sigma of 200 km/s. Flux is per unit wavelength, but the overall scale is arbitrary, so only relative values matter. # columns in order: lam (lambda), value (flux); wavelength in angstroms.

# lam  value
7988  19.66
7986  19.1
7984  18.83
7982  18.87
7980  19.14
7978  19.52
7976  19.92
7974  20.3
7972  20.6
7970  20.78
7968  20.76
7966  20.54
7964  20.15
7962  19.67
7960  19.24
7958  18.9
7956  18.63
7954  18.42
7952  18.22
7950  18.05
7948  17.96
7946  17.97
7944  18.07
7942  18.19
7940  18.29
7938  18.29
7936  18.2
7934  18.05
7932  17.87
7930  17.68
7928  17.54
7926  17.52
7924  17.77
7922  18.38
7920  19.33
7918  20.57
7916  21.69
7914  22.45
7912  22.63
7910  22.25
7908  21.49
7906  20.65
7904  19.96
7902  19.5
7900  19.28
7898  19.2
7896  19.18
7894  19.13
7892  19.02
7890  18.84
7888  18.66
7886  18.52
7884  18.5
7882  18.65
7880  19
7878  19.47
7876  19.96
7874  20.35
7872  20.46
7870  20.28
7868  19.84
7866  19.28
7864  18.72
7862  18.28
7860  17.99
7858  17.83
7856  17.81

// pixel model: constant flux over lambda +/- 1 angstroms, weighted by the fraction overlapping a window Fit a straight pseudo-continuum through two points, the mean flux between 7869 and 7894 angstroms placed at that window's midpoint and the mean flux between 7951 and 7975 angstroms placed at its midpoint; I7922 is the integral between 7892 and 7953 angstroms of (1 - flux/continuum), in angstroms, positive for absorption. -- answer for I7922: 1.0 angstroms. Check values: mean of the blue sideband 19.3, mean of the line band 19.2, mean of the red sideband 19.7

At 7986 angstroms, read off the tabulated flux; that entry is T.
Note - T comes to 19.1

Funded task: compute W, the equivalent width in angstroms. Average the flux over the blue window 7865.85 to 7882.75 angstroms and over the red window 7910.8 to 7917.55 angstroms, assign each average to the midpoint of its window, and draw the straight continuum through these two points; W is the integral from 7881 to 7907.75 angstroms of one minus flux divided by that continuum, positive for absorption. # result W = 2.2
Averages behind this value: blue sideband 19.7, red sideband 22.1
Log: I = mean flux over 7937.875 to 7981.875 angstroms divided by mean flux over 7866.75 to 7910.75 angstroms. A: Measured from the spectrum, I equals 0.98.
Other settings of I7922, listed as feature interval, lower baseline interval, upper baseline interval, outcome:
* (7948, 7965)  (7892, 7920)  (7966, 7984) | 1.05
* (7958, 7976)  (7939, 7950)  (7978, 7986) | -1.45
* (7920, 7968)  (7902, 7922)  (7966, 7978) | 5.08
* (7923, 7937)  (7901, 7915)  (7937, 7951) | 1.11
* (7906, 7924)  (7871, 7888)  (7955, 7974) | -1.21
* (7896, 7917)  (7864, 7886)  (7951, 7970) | -1.45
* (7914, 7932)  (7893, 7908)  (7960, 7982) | 0.76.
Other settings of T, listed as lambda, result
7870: 20.28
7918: 20.57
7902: 19.5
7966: 20.54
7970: 20.78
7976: 19.92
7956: 18.63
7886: 18.52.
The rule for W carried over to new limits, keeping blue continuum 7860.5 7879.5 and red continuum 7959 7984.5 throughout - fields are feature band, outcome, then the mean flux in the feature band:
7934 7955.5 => 1.8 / 18.2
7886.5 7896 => 0.3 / 18.9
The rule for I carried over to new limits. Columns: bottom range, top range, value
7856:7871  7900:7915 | 1.12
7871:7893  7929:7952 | 0.94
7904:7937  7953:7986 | 1.00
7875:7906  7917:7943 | 0.95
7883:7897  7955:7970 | 1.05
